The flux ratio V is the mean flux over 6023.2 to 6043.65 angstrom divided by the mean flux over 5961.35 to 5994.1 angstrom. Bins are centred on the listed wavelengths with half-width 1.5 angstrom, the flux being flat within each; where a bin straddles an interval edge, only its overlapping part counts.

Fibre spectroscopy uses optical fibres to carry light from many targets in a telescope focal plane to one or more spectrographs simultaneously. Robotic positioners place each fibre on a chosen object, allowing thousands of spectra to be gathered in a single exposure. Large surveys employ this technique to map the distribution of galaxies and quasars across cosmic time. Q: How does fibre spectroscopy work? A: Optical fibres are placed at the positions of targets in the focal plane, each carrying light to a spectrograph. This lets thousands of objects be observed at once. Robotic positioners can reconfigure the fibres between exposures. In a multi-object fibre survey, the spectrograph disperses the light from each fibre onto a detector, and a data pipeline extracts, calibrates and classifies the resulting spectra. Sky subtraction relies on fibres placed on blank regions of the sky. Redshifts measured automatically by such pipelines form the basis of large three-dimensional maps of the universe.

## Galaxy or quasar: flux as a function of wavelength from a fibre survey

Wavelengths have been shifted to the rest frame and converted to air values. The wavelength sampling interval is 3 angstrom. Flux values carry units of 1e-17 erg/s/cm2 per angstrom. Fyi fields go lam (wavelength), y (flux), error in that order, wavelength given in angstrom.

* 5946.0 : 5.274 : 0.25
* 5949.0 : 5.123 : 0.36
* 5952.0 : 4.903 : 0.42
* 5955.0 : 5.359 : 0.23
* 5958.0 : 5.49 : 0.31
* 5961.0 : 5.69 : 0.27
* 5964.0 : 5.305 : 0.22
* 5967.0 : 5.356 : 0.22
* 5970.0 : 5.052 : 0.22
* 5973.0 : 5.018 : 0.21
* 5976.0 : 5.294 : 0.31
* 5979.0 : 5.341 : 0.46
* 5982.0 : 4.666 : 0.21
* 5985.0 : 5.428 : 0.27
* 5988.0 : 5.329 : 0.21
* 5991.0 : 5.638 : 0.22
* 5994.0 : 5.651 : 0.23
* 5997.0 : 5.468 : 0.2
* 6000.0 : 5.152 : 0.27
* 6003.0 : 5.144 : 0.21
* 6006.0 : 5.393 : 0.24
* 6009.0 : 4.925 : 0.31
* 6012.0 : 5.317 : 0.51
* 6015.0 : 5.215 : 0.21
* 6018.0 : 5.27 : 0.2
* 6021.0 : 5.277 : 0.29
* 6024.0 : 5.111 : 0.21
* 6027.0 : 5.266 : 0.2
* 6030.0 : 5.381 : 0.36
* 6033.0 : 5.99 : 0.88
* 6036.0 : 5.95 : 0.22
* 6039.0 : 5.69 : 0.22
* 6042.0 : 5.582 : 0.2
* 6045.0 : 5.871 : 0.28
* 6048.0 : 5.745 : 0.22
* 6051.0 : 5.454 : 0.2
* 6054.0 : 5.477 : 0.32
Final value 1.1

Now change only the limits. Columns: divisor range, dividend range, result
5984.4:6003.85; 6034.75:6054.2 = 1.05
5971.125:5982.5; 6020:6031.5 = 1.03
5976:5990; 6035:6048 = 1.10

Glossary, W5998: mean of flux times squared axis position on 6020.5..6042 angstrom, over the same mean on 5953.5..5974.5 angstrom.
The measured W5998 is 1.06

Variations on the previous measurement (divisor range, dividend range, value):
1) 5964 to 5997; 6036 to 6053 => 1.10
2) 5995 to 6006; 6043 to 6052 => 1.09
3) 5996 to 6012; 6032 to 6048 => 1.13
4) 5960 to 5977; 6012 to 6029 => 1.01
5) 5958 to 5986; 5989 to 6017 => 1.02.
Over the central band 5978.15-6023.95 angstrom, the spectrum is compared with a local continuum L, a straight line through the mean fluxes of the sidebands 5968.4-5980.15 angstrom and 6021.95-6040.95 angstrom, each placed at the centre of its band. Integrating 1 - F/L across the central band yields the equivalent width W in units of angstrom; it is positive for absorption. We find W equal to 0.7 angstrom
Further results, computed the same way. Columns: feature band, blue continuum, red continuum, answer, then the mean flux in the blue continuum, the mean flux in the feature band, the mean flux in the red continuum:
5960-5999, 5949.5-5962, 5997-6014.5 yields -0.3 angstrom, 5.33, 5.32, 5.21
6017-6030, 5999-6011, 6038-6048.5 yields 0.4 angstrom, 5.16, 5.25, 5.72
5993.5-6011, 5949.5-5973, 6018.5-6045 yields 0.5 angstrom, 5.28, 5.27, 5.54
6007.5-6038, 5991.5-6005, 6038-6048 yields 1.0 angstrom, 5.38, 5.38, 5.72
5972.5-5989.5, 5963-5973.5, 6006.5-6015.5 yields 0.0 angstrom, 5.19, 5.19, 5.17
